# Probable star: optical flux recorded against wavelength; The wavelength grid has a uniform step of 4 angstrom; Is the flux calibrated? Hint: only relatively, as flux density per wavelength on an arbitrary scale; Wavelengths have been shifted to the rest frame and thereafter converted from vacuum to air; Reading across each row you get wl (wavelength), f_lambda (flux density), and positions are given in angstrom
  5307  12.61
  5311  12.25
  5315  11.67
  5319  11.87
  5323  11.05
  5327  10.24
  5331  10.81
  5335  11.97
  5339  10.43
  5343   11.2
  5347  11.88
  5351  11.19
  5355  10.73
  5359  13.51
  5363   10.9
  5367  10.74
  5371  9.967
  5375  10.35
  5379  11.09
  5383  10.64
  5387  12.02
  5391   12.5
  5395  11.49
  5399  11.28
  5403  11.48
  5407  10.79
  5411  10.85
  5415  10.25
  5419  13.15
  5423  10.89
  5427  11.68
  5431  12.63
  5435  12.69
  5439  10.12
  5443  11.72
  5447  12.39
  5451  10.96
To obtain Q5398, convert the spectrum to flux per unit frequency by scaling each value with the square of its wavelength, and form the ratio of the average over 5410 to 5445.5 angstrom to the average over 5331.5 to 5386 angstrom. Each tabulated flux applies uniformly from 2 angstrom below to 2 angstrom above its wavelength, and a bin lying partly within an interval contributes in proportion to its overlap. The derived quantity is 1.07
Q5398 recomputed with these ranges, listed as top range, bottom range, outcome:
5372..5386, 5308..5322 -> 0.92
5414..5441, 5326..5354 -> 1.09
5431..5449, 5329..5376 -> 1.10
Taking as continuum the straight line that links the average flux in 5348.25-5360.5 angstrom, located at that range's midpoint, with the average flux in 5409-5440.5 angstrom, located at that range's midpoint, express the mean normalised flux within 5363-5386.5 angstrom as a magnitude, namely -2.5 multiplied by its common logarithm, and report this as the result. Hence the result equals 0.10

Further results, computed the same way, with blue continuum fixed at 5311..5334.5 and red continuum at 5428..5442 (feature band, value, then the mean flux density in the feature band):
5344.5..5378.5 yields 0.029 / 11.2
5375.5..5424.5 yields 0.028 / 11.3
